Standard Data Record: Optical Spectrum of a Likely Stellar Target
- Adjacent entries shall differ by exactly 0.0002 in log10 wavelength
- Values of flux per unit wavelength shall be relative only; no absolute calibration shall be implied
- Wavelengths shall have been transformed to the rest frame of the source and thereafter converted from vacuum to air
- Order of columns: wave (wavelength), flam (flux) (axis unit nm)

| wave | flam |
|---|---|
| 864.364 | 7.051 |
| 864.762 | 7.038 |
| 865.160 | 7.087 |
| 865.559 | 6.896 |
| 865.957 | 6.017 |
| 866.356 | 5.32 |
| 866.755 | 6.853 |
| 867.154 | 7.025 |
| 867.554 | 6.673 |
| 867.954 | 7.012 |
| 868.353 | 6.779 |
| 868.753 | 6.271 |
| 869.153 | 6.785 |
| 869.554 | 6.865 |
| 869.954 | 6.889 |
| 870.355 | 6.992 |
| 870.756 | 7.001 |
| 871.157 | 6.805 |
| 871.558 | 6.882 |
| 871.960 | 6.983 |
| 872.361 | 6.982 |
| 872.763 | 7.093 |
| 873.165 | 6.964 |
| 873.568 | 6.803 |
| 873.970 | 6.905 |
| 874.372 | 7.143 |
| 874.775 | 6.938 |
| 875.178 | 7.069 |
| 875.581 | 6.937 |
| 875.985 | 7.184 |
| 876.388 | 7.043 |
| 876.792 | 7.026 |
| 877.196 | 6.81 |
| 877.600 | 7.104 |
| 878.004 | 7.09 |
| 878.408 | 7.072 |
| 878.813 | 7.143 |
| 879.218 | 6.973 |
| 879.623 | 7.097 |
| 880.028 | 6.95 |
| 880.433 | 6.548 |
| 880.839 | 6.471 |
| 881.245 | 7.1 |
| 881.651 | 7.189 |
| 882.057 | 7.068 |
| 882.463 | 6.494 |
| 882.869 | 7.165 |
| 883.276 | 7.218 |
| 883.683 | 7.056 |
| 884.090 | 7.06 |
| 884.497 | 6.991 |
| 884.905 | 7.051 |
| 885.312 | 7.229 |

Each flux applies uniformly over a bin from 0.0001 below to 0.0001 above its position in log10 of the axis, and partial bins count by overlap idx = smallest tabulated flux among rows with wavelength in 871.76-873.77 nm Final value 6.803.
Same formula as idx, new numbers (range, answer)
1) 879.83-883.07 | 6.471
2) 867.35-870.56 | 6.271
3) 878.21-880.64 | 6.548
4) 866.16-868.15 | 5.32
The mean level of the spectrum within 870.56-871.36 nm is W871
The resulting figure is 6.91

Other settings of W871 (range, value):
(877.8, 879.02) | 7.1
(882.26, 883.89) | 6.98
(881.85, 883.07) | 6.91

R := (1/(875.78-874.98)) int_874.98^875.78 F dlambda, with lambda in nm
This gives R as 7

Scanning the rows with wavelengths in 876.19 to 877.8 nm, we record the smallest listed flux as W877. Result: 6.81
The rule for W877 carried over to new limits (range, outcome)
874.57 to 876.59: 6.937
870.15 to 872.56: 6.805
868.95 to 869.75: 6.785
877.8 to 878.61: 7.072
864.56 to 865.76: 6.896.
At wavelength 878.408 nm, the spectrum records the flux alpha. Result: 7.072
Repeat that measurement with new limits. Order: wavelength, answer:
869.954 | 6.889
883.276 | 7.218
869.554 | 6.865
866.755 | 6.853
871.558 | 6.882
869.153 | 6.785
